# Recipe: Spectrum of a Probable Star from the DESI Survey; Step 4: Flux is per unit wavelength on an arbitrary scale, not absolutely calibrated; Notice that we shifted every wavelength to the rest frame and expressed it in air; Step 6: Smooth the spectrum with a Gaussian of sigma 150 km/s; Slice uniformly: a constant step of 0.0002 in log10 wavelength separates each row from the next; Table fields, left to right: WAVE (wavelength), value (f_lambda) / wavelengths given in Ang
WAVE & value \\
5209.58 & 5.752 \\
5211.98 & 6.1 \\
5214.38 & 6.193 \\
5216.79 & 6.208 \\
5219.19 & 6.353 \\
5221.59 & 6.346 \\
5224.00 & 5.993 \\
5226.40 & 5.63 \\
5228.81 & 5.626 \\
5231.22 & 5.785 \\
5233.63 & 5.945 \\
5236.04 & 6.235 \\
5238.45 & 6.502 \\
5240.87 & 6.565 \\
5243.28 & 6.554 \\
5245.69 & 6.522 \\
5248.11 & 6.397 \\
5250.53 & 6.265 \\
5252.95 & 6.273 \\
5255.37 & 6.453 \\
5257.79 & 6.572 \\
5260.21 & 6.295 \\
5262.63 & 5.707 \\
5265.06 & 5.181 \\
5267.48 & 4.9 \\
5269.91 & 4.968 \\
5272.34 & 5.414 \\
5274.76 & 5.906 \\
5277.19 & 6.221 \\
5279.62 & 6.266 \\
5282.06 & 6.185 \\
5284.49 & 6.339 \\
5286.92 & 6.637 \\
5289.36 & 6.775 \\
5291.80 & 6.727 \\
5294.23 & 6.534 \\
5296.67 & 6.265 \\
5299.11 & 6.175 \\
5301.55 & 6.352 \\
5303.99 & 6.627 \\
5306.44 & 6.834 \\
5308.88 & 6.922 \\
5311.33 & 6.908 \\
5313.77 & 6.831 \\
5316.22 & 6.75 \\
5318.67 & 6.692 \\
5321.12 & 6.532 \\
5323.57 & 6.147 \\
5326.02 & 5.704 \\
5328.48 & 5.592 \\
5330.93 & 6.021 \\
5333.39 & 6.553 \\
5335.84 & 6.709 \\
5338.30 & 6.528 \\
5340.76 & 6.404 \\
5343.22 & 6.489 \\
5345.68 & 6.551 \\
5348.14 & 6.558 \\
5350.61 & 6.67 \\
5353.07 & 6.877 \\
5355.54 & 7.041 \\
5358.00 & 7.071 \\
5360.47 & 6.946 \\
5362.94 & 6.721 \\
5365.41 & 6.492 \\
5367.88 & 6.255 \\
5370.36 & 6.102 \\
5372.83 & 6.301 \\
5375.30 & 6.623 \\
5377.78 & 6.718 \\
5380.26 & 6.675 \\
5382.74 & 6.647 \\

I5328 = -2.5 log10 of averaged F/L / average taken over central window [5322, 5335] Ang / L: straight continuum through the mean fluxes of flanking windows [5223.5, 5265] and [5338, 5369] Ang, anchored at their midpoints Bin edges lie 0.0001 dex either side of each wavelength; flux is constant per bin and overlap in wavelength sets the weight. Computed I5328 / 0.09 mag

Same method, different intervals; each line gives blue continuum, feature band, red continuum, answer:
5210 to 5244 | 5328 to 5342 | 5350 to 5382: 0.033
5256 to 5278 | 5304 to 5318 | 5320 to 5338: -0.130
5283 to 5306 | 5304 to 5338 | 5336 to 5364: 0.020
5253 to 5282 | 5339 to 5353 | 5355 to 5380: -0.019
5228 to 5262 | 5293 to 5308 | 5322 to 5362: -0.012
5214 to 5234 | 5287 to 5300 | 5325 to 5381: -0.041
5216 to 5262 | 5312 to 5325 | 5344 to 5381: -0.017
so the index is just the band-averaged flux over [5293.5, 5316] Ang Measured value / 6.61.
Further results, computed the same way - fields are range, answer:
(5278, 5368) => 6.53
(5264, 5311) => 6.19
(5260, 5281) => 5.62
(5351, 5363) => 6.94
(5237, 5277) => 6.04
